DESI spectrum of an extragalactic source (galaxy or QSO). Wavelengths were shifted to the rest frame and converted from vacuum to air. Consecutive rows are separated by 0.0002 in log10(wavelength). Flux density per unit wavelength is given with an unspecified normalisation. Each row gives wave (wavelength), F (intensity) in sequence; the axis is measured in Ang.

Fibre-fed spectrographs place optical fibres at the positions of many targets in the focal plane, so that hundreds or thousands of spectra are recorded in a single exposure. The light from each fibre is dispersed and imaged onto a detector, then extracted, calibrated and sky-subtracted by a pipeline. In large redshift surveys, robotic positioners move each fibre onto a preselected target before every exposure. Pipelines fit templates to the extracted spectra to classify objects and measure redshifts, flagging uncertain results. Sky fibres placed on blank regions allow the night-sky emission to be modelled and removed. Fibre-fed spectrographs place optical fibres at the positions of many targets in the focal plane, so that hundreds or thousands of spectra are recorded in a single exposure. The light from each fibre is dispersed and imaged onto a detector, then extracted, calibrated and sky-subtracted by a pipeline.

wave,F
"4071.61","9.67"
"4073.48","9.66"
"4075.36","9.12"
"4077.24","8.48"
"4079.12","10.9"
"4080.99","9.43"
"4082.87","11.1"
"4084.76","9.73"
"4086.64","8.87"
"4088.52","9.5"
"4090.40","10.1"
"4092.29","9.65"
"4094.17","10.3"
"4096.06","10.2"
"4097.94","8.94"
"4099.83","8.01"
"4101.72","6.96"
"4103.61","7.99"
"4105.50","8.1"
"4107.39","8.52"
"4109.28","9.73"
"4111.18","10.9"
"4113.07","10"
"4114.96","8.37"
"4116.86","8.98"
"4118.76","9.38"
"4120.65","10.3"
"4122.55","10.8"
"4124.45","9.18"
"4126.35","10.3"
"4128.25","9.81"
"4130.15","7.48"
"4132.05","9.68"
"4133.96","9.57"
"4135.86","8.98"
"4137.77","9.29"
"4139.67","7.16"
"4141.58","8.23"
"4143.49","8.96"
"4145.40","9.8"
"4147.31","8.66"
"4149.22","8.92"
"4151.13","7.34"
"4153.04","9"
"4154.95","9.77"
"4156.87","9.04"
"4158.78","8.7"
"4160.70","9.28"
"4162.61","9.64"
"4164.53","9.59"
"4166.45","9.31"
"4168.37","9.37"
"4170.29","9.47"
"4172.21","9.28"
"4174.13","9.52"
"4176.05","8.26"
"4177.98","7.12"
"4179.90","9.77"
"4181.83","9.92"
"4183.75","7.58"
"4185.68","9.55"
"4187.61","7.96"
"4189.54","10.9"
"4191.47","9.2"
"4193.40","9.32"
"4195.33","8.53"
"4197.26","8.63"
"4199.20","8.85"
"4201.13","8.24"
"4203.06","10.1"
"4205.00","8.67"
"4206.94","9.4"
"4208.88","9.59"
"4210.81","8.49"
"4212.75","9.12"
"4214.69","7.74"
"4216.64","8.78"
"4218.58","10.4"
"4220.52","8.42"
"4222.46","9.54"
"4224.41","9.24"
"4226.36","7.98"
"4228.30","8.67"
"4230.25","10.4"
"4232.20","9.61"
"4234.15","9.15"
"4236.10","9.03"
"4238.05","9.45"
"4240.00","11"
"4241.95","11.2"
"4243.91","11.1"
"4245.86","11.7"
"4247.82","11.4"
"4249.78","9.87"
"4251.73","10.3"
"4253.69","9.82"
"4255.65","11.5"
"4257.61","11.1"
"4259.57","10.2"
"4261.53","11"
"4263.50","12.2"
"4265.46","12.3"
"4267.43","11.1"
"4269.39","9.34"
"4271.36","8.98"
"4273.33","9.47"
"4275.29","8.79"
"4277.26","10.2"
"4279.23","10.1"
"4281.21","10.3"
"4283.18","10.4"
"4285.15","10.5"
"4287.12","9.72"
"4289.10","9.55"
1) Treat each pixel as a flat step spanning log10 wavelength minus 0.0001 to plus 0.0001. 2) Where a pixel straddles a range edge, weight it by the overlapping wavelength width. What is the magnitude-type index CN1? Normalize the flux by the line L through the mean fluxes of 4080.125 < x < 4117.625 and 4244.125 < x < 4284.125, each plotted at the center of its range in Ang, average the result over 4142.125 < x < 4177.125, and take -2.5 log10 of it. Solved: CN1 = 0.074 mag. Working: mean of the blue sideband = 9.27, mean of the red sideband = 10.5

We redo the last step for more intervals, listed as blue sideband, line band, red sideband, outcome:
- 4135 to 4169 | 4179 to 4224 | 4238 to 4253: 0.097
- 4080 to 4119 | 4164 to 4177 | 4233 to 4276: 0.065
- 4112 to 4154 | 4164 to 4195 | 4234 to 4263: 0.068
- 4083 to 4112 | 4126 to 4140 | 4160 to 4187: 0.011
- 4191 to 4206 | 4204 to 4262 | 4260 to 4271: 0.025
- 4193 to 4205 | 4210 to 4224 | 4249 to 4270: 0.064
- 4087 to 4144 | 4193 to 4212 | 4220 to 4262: 0.096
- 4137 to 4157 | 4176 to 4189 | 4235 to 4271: 0.085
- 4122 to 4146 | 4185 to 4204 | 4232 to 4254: 0.078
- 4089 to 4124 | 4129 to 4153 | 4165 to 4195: 0.062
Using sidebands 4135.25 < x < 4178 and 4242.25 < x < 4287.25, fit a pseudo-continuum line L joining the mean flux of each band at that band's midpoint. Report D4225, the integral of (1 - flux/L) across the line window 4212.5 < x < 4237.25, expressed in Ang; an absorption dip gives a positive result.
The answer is 2.12 Ang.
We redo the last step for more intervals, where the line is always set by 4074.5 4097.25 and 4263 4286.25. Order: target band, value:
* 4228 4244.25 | 0.32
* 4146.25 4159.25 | 1.52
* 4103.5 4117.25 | 0.97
